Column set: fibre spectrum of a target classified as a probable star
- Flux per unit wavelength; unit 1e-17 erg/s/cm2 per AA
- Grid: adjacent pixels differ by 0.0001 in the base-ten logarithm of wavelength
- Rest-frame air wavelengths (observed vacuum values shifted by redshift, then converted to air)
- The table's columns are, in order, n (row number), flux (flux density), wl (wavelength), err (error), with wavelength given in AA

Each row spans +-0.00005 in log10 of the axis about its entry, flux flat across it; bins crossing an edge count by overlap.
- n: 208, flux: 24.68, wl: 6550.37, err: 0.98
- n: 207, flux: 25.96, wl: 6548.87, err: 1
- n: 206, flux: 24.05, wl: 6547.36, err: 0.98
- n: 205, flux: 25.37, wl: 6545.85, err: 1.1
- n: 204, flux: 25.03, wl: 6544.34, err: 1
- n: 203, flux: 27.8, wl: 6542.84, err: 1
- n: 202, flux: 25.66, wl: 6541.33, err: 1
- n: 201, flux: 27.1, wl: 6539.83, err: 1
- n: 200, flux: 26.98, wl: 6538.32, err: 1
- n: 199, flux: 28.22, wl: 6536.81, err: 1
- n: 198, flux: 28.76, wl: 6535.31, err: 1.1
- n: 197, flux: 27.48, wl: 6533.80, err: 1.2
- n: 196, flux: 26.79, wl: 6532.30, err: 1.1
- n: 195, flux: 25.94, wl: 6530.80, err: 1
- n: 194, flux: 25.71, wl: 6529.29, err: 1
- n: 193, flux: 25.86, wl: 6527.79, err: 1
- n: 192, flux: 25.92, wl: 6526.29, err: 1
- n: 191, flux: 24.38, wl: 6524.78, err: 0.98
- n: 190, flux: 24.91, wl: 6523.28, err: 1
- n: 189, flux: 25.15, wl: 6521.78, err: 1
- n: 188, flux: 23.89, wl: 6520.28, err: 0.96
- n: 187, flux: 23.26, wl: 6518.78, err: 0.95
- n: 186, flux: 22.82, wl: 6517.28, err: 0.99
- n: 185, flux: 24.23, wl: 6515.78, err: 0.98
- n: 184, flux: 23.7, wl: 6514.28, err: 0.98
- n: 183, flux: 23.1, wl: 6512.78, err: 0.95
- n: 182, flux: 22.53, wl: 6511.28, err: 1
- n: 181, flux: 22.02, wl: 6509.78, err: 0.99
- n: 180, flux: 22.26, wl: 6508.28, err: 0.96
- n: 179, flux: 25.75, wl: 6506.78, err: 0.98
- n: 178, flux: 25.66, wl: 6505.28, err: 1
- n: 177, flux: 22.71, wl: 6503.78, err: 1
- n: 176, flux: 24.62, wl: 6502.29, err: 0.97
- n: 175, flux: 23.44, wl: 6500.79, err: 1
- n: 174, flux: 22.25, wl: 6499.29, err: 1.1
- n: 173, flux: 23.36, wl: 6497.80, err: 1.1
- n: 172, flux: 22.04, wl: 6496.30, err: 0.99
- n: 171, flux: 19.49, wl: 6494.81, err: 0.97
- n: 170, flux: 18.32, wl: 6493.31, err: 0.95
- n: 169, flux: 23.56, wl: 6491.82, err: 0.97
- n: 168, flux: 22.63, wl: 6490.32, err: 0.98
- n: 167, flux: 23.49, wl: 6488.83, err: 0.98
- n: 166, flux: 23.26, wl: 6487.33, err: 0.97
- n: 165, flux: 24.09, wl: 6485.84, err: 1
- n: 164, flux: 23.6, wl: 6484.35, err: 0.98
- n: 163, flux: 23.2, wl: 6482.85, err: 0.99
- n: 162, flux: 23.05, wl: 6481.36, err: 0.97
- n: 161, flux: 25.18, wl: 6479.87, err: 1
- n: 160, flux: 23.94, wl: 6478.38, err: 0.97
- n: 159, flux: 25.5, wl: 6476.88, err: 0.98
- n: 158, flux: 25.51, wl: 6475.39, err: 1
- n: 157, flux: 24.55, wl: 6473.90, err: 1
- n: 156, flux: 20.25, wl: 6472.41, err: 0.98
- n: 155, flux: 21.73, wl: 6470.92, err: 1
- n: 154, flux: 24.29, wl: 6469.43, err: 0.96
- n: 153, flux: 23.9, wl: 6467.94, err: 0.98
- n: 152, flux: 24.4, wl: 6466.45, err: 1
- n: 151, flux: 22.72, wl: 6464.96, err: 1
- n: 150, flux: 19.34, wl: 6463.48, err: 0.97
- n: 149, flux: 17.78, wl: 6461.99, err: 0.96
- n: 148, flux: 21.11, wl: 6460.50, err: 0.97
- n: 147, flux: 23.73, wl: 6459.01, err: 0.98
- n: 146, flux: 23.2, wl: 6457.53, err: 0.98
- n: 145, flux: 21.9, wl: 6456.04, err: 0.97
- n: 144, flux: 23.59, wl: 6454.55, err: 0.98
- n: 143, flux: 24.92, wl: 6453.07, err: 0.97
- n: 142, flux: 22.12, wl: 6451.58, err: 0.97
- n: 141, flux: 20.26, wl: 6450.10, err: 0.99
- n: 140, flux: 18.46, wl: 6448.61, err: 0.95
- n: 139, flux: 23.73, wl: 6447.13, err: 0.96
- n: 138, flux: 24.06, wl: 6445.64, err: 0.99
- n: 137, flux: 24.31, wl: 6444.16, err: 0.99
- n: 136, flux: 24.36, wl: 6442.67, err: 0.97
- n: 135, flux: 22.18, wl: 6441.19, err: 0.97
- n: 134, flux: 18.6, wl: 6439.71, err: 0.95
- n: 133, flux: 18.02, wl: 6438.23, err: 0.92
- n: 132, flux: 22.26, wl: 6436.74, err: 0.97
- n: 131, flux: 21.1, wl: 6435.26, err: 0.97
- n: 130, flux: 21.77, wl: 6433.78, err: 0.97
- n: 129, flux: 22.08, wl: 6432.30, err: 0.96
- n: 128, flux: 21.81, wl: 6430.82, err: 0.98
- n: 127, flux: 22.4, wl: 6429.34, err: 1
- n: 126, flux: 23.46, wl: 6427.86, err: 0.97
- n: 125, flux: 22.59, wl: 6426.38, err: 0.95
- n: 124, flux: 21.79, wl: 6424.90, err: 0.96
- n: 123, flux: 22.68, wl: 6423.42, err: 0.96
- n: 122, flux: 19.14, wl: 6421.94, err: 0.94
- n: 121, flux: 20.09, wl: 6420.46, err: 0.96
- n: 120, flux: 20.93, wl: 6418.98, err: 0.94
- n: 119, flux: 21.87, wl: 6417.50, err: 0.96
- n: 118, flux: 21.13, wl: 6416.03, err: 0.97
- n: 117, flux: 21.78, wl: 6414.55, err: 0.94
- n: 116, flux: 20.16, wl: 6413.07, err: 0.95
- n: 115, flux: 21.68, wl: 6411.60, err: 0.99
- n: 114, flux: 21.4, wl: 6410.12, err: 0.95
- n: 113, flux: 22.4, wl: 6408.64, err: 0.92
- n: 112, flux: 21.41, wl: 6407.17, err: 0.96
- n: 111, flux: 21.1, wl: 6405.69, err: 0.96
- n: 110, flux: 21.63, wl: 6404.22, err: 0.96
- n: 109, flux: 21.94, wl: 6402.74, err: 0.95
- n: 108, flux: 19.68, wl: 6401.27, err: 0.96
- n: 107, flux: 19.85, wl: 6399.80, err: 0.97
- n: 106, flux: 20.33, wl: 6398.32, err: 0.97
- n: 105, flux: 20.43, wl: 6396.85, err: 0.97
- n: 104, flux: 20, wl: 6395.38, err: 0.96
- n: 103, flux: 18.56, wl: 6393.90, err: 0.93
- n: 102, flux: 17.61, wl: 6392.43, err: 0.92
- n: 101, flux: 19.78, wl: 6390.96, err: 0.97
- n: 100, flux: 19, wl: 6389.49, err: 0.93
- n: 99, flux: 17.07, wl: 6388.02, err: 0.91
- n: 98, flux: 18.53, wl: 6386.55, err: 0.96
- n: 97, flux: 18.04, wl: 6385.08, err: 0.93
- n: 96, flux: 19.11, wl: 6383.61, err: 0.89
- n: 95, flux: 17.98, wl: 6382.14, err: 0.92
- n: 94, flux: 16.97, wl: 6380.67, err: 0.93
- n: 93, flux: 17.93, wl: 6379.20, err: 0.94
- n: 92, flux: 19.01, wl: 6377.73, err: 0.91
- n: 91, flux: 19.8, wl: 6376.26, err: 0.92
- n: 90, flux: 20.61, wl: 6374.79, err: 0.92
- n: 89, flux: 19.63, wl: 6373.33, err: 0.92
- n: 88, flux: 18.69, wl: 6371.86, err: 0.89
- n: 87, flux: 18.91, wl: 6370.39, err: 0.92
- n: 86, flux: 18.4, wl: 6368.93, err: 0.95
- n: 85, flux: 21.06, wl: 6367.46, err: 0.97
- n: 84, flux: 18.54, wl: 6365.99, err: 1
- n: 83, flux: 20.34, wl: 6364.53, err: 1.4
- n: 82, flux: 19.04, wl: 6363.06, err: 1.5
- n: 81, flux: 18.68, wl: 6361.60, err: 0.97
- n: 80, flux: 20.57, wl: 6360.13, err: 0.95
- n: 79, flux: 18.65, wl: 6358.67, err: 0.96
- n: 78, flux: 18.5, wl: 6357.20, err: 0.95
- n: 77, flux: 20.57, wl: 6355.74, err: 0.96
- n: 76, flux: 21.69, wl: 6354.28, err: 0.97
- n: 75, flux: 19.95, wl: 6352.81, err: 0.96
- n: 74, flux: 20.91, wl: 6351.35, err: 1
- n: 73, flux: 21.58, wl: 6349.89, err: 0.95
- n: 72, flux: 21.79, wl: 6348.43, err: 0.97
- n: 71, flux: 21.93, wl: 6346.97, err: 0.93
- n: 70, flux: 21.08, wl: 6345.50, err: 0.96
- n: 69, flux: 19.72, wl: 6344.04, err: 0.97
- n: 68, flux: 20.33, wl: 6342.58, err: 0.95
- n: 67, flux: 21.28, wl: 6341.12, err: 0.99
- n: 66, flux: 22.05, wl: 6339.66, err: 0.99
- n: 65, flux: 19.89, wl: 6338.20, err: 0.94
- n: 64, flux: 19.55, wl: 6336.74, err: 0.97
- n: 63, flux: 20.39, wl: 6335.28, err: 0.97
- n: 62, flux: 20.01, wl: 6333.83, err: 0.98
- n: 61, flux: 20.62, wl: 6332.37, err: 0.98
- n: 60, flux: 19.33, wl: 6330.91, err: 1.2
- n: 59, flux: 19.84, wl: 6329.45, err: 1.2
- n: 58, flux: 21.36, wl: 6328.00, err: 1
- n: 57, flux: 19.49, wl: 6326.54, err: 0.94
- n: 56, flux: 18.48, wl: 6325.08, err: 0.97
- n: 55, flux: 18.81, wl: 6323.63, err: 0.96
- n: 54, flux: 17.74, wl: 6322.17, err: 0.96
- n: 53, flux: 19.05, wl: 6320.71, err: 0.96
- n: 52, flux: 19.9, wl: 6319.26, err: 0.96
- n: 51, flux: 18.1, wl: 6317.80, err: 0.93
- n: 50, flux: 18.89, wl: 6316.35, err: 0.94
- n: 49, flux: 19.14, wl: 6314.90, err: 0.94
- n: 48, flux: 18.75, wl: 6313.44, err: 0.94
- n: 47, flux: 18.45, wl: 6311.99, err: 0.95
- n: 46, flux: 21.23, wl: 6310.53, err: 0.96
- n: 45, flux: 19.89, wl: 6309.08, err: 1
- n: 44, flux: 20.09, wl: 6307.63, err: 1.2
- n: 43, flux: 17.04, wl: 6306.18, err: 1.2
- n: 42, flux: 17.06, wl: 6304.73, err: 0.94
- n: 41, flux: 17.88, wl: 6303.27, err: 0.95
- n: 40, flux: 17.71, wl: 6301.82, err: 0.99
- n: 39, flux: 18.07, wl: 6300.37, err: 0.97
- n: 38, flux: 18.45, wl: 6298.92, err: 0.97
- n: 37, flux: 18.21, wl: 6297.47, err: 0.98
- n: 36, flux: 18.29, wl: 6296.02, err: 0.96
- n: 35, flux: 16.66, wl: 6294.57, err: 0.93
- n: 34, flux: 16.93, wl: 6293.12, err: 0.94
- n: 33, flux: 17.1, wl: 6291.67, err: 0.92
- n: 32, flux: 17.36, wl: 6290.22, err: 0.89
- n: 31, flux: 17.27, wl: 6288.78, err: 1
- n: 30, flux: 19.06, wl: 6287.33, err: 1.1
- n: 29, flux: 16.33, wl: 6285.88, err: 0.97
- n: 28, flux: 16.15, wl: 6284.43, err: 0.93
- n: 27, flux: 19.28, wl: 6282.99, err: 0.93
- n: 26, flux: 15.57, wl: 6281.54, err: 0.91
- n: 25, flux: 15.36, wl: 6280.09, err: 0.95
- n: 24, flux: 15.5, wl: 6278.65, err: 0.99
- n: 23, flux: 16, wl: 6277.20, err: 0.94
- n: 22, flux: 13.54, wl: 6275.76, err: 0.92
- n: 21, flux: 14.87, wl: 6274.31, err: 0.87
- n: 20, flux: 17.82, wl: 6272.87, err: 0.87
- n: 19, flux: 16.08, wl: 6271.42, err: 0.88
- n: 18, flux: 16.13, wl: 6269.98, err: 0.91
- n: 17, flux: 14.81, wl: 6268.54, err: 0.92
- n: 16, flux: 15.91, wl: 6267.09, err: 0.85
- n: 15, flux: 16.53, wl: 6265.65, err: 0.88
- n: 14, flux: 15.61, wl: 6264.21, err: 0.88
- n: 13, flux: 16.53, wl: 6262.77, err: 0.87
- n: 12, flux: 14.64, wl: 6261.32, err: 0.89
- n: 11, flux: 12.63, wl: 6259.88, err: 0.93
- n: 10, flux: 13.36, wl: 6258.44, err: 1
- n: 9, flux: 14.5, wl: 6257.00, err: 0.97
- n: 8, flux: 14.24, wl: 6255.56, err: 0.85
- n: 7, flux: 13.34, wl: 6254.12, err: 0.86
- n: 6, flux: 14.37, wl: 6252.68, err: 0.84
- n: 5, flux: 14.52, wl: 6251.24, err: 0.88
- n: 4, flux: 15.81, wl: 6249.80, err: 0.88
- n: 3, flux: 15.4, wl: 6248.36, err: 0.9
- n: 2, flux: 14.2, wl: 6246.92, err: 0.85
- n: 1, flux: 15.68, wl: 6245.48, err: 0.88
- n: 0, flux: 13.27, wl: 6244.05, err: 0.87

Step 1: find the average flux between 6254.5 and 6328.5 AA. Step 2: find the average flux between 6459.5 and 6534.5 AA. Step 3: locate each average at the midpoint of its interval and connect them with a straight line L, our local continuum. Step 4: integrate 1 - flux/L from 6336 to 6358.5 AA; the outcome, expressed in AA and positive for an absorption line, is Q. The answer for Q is -2.11 AA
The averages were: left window 17.2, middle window 20.7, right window 23.5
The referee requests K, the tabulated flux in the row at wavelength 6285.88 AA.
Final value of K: 16.33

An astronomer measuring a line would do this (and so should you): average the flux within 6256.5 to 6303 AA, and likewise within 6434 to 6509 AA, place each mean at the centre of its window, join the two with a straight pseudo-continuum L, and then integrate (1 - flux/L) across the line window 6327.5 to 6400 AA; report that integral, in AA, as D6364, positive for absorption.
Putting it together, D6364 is -2.4 AA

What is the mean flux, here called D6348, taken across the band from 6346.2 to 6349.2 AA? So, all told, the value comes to 21.8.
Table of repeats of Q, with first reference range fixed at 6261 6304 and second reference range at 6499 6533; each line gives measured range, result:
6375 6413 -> 1.17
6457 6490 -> -0.31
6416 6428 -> -0.14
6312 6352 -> -3.69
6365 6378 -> 0.08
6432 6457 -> -0.08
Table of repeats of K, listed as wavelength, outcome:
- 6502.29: 24.62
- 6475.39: 25.51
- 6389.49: 19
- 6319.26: 19.9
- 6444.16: 24.31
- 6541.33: 25.66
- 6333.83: 20.01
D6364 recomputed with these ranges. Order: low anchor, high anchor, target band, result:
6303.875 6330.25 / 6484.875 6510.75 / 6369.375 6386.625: 1.3 AA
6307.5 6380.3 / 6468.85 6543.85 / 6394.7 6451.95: 1.4 AA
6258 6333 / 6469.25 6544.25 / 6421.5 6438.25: 0.0 AA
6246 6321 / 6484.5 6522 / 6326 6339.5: -1.5 AA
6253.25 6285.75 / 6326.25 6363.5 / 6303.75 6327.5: -0.6 AA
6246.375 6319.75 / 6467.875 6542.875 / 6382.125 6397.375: 1.1 AA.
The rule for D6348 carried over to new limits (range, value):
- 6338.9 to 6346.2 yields 20.9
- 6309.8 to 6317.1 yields 19.3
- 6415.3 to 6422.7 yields 20.6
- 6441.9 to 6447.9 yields 24.1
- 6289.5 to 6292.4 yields 17.2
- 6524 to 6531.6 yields 25.6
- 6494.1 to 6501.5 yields 22.1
